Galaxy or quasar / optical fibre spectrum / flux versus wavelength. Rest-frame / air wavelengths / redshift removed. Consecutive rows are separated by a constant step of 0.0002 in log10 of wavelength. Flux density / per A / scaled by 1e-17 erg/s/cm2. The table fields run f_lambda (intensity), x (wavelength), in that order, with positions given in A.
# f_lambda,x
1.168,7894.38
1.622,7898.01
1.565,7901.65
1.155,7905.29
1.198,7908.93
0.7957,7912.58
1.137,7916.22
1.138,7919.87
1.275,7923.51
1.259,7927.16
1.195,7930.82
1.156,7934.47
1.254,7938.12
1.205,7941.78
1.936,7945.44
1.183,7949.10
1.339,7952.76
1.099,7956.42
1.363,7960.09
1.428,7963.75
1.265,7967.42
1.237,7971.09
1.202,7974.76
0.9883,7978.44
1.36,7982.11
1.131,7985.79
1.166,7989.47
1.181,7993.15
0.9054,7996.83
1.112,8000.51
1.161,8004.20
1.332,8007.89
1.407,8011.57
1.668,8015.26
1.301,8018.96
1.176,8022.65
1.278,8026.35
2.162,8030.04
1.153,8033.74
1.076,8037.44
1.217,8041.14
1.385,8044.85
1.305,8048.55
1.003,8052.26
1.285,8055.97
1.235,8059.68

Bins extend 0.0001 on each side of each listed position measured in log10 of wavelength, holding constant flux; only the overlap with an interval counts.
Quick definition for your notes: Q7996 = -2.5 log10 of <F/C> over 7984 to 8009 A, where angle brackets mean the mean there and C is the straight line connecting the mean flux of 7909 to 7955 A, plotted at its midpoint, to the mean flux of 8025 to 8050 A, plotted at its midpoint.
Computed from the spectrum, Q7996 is 0.16 mag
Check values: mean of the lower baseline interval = 1.24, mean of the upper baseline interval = 1.37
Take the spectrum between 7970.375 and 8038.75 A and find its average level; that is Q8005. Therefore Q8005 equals 1.27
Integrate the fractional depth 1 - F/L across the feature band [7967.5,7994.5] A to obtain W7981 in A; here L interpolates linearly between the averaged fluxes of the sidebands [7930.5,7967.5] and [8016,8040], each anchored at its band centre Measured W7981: 3.1 A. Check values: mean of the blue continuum 1.32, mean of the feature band 1.19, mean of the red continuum 1.37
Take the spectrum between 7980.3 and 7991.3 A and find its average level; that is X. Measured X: 1.22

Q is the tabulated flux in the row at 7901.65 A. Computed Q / 1.565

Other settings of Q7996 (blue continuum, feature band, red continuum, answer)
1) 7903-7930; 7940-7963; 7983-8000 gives -0.20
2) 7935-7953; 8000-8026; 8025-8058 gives 0.01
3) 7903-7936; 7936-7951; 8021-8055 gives -0.17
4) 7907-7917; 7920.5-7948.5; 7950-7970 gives -0.14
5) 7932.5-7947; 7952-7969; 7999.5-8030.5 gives 0.06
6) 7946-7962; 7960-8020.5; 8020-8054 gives 0.05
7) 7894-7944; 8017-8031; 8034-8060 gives -0.18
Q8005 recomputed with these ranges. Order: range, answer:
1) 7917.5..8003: 1.23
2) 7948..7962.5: 1.26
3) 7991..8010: 1.14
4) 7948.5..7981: 1.24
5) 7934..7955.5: 1.35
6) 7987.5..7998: 1.1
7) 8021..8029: 1.32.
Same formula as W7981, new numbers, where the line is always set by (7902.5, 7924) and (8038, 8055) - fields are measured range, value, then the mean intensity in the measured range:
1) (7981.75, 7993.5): -0.2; 1.19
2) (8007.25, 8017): -2.4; 1.49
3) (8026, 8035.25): -2.9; 1.59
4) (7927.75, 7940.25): -0.7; 1.21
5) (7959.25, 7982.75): -1.8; 1.25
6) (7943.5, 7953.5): -3.0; 1.5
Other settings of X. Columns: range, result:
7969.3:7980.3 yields 1.14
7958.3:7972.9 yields 1.32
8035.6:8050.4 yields 1.25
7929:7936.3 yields 1.18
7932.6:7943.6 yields 1.21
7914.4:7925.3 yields 1.18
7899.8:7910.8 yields 1.3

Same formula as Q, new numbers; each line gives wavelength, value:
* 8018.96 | 1.301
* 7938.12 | 1.254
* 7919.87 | 1.138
